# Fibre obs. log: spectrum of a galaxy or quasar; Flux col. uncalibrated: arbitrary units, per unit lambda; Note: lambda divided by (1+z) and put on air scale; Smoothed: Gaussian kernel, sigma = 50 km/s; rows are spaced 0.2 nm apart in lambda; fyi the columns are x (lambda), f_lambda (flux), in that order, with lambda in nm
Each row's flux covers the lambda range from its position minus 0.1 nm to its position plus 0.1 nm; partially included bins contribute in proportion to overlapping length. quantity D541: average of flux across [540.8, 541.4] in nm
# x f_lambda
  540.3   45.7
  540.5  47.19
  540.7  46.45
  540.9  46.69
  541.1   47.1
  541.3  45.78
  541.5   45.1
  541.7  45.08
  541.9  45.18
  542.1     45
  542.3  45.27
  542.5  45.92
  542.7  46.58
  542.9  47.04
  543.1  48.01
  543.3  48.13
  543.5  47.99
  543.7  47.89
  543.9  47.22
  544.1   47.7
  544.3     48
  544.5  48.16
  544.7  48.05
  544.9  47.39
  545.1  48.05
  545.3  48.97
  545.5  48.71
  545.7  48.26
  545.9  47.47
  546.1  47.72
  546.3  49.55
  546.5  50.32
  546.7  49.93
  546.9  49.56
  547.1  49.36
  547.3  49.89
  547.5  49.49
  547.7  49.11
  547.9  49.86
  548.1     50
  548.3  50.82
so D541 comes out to 46.5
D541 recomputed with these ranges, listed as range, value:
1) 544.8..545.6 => 48.3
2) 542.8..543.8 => 47.8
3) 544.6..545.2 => 47.8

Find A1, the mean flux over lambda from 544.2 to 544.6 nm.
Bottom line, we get 48.1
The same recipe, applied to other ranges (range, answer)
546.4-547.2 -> 49.8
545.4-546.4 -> 48.3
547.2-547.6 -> 49.7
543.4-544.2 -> 47.7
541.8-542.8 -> 45.6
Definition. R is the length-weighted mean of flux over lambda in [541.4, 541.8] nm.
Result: 45.1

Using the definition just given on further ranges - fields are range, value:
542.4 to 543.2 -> 46.9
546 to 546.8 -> 49.4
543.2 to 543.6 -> 48.1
